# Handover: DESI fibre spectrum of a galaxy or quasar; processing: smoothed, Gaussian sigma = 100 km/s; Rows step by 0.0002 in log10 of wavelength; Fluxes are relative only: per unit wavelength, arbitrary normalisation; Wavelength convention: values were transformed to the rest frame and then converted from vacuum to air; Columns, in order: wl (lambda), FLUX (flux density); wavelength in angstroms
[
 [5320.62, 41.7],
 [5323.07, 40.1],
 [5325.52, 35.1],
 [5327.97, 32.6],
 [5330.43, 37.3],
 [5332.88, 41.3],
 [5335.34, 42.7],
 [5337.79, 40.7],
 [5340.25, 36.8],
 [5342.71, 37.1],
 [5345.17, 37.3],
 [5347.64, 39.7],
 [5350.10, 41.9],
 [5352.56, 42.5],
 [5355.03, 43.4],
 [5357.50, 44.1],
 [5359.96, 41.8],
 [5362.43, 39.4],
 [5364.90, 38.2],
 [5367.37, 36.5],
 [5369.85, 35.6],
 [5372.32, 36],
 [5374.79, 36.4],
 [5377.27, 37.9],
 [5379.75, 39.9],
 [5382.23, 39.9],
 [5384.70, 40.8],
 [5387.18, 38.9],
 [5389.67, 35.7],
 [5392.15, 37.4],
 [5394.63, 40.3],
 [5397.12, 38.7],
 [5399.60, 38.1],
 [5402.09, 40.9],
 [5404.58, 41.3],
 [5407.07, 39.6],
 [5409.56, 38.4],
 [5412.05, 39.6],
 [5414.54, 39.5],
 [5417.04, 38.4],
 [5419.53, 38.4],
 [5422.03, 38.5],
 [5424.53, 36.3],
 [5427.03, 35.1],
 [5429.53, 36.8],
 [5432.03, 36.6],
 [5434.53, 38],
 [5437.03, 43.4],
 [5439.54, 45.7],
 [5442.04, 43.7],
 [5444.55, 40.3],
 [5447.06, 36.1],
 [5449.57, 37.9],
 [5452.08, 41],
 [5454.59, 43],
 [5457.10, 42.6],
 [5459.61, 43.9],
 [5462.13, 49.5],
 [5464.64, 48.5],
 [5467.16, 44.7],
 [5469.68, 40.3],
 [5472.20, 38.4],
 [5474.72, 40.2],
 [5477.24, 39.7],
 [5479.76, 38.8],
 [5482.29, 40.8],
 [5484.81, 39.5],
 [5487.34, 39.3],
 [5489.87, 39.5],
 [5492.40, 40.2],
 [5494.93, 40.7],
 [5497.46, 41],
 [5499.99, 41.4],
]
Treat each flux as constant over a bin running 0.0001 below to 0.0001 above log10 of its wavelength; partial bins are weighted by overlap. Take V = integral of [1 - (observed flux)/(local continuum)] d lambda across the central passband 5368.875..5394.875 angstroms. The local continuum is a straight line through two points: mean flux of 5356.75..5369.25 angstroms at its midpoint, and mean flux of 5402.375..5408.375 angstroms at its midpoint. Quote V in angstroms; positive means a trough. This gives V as 1.3 angstroms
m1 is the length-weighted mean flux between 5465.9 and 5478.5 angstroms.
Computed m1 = 40.7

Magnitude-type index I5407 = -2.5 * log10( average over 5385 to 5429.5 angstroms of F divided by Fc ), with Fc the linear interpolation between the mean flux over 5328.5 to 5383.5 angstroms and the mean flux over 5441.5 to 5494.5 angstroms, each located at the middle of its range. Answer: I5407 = 0.046 mag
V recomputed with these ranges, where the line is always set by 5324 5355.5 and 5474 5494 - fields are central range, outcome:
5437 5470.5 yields -2.8 angstroms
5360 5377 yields 0.8 angstroms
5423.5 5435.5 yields 0.9 angstroms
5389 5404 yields 0.2 angstroms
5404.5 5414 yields 0.0 angstroms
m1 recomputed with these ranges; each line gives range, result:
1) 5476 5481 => 39.3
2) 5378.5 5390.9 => 39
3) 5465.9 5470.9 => 42.5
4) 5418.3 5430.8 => 37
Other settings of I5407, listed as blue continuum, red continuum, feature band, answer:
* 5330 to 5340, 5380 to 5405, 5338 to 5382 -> 0.02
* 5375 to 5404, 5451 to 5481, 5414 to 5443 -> 0.04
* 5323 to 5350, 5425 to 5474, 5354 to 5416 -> 0.01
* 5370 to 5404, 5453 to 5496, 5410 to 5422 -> 0.02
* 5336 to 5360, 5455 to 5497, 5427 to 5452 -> 0.05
